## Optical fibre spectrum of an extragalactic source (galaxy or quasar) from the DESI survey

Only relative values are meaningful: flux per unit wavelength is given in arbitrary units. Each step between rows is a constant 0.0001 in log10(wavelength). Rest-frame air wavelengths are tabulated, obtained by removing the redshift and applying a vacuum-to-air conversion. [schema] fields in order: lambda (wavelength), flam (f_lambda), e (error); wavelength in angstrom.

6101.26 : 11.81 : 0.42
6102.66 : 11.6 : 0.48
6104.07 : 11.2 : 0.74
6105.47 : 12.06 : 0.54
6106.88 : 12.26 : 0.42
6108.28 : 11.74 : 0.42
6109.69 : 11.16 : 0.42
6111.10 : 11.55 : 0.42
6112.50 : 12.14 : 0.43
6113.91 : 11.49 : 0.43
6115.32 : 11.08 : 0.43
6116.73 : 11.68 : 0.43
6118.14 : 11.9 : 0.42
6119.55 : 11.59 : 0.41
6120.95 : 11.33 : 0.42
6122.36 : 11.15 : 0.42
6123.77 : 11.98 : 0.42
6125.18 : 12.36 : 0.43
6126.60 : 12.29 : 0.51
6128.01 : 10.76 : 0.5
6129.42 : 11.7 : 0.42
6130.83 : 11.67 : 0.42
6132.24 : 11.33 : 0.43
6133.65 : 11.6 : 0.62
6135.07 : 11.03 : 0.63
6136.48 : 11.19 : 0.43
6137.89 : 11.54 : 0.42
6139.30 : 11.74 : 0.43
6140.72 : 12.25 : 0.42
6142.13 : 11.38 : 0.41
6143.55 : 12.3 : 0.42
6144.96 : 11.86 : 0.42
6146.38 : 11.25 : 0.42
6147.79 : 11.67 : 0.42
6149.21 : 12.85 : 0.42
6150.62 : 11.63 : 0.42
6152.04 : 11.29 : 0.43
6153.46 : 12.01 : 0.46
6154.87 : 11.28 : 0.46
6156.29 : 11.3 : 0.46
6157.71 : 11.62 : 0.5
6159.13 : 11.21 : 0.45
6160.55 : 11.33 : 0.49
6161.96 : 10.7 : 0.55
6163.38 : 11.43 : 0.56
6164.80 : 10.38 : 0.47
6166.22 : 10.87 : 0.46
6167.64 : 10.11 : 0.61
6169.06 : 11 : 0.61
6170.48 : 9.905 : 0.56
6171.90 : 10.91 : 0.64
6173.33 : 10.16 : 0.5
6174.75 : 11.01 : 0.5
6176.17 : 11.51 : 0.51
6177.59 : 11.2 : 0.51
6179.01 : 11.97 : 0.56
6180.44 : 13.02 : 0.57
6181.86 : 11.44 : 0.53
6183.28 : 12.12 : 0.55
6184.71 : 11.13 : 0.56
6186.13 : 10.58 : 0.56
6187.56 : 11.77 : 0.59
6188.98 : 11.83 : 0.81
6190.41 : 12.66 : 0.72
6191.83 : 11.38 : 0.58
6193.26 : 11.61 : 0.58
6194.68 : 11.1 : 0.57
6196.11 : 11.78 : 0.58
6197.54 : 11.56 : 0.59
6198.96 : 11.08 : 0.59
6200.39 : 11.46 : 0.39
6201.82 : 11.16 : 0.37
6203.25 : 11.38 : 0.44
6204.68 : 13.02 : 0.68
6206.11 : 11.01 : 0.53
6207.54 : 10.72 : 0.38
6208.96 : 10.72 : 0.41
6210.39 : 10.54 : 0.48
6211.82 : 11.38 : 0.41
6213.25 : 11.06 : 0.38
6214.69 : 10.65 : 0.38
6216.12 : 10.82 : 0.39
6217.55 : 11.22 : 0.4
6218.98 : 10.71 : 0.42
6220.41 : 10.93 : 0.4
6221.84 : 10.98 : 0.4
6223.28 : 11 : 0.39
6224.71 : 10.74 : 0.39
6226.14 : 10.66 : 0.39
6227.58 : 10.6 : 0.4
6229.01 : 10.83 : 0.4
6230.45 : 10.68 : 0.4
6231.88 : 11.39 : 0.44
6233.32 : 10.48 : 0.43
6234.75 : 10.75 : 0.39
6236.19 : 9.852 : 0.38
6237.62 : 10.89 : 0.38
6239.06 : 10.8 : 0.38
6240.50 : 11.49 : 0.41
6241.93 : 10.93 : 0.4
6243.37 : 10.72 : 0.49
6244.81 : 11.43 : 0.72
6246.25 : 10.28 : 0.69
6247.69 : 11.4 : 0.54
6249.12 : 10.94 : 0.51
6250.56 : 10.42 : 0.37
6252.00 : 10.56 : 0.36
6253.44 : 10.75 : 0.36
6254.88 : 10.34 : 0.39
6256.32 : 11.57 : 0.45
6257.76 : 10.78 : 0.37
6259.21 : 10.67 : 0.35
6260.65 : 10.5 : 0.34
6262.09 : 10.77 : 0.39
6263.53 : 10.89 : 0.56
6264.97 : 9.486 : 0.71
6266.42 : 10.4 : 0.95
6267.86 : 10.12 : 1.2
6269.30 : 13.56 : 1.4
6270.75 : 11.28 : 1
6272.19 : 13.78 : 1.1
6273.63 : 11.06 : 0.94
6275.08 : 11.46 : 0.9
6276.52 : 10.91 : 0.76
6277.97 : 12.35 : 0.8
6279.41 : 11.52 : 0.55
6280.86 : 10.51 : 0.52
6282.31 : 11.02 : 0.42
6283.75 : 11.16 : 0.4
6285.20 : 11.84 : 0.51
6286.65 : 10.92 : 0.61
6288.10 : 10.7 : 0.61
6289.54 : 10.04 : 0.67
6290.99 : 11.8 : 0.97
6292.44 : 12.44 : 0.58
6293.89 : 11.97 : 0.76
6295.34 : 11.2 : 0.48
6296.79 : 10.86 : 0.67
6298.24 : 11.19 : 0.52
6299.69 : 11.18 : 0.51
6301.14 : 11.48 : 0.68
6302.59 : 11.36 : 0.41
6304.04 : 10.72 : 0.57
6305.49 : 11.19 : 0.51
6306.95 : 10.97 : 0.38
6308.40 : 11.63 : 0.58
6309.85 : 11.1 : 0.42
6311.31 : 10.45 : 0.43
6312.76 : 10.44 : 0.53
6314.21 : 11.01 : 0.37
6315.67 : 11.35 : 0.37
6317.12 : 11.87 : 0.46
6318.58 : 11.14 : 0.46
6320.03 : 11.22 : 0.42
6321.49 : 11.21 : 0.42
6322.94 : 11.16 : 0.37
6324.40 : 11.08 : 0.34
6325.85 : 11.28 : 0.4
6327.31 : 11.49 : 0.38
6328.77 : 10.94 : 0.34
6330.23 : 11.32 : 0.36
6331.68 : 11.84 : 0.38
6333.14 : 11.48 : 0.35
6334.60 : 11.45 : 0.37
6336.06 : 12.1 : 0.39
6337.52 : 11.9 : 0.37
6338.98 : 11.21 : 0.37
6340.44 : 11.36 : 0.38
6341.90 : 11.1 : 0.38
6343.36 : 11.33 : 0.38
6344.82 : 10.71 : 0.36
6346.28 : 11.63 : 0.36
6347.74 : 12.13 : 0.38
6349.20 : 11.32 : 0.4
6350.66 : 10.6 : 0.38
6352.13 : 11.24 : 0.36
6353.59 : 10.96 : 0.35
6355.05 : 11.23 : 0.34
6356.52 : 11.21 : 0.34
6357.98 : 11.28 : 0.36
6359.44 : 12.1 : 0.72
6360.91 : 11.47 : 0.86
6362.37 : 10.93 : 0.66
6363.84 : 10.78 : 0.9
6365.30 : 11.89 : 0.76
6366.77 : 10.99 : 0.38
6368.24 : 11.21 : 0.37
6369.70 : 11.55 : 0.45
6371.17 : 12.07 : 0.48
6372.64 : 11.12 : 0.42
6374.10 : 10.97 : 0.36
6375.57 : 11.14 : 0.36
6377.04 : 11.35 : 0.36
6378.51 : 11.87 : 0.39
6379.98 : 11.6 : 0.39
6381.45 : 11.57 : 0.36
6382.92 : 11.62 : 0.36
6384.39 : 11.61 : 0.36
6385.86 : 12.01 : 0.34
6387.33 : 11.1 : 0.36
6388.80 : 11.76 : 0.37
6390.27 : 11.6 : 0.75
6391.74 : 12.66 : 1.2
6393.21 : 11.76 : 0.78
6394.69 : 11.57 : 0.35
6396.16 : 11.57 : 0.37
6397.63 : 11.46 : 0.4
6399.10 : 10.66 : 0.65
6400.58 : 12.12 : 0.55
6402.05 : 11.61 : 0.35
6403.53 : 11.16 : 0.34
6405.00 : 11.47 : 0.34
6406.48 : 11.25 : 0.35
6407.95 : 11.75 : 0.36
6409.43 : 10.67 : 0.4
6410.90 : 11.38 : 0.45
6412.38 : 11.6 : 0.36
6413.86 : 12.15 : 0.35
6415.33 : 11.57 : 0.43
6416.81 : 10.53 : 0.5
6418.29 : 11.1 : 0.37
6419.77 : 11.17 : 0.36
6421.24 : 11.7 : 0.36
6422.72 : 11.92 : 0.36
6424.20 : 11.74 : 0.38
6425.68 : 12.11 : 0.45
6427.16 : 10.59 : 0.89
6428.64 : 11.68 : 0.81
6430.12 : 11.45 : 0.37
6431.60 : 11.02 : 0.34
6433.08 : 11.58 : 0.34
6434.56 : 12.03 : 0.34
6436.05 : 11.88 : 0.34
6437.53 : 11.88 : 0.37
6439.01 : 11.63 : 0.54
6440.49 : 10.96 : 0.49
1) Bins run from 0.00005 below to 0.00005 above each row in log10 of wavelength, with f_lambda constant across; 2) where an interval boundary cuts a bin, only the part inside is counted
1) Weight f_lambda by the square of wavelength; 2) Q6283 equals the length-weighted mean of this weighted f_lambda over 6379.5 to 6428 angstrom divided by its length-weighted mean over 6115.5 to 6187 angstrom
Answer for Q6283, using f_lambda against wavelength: 1.09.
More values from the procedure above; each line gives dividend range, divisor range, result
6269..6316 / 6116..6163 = 1.03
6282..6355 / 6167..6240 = 1.05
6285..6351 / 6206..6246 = 1.07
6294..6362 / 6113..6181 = 1.05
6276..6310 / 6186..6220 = 1.02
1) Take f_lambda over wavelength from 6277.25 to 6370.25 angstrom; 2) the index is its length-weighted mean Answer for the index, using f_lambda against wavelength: 11.3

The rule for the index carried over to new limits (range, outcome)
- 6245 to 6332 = 11.1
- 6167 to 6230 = 11.2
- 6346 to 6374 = 11.3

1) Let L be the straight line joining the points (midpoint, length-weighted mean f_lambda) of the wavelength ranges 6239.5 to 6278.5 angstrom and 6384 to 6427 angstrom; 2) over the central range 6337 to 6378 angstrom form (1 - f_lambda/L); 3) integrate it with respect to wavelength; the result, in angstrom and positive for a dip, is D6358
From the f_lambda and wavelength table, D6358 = 0.23 angstrom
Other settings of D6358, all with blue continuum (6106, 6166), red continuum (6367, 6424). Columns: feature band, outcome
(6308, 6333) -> 0.67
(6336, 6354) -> 0.28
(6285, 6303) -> 0.37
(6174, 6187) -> 0.00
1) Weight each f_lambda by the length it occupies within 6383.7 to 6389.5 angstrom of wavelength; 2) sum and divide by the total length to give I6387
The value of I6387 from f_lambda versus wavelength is 11.6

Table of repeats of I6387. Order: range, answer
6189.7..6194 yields 11.9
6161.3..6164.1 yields 11.1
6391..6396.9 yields 11.9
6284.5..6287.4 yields 11.4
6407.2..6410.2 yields 11.2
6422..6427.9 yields 11.6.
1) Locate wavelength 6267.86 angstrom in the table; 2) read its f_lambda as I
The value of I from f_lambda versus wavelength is 10.12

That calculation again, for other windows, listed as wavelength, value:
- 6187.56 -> 11.77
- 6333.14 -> 11.48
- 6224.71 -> 10.74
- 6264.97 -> 9.486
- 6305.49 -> 11.19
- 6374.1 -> 10.97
